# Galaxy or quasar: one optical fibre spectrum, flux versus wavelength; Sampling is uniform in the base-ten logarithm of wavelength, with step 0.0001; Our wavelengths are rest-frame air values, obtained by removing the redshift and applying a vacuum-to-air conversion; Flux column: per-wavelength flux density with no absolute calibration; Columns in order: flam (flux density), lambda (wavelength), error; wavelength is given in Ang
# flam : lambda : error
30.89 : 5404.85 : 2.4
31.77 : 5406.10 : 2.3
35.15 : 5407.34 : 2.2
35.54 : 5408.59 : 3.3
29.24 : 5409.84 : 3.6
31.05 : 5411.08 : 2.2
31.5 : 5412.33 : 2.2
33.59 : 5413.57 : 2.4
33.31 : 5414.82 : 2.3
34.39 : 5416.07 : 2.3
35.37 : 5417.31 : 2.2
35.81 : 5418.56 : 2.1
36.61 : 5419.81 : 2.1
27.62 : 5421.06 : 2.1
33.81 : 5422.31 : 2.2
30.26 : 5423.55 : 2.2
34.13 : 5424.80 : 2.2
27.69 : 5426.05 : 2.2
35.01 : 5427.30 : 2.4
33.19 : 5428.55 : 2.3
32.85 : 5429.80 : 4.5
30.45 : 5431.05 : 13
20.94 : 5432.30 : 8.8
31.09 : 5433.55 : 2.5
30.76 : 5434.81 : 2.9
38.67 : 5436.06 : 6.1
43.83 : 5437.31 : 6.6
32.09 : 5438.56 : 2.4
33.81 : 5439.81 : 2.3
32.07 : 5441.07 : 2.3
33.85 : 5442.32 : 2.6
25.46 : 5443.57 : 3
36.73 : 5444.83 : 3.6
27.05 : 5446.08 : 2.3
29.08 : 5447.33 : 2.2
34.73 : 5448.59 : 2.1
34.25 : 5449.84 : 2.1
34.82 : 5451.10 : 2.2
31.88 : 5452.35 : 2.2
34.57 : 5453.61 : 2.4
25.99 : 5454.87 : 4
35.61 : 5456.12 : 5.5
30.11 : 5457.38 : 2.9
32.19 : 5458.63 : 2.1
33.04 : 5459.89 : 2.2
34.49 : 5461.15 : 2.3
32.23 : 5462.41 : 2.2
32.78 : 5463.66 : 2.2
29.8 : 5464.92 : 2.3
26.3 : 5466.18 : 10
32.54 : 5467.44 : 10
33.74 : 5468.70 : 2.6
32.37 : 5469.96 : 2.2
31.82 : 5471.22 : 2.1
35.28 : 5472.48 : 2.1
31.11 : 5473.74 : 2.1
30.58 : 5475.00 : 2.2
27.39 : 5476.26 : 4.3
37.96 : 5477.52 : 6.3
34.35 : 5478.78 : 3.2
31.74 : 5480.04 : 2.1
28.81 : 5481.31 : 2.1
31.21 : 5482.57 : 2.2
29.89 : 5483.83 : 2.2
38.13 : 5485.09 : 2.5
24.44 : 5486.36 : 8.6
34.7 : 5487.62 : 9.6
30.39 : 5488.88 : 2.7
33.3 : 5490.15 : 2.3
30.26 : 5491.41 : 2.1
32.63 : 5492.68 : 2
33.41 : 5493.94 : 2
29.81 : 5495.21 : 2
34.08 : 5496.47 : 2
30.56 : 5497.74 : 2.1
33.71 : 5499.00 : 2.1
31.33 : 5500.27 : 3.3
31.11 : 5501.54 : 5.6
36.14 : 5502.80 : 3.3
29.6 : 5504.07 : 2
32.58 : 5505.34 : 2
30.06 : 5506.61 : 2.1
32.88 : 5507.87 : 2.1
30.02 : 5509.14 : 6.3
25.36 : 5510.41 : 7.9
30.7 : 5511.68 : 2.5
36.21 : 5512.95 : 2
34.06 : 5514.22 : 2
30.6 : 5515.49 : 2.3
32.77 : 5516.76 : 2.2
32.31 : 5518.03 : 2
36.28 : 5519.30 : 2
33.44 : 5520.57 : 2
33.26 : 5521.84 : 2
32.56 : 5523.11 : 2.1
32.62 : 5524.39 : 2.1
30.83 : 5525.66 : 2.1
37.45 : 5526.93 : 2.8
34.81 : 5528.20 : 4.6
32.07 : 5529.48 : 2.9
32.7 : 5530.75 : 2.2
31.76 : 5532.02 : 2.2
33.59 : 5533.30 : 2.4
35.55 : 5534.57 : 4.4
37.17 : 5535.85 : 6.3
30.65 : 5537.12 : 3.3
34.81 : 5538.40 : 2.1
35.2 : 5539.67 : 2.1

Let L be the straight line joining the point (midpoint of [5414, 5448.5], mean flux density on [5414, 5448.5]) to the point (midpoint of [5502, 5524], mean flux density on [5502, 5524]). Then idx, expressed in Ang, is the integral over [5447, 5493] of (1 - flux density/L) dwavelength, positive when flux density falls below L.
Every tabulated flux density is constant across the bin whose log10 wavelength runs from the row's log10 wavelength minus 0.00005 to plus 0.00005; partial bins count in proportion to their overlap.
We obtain 0.5 Ang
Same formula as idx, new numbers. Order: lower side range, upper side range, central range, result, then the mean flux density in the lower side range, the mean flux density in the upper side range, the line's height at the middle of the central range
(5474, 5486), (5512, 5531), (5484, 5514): 0.8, 32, 33.4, 32.7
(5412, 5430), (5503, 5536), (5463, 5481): 0.5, 33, 32.7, 32.9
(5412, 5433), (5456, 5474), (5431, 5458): 0.0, 32.2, 32.1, 32.2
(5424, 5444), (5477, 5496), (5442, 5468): 0.4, 32.3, 32.1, 32.2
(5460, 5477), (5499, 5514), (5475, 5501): -0.2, 31.7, 31.6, 31.6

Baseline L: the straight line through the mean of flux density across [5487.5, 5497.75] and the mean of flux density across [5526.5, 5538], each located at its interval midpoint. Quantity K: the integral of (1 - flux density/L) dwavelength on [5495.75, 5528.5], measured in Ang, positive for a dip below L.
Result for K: 0.5 Ang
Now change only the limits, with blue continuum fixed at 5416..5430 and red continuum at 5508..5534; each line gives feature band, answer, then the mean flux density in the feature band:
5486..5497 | 0.4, 31.6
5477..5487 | 0.2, 32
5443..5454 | 0.3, 32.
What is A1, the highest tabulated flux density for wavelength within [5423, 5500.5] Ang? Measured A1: 43.83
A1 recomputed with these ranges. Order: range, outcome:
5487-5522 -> 36.28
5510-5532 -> 37.45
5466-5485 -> 37.96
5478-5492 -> 38.13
